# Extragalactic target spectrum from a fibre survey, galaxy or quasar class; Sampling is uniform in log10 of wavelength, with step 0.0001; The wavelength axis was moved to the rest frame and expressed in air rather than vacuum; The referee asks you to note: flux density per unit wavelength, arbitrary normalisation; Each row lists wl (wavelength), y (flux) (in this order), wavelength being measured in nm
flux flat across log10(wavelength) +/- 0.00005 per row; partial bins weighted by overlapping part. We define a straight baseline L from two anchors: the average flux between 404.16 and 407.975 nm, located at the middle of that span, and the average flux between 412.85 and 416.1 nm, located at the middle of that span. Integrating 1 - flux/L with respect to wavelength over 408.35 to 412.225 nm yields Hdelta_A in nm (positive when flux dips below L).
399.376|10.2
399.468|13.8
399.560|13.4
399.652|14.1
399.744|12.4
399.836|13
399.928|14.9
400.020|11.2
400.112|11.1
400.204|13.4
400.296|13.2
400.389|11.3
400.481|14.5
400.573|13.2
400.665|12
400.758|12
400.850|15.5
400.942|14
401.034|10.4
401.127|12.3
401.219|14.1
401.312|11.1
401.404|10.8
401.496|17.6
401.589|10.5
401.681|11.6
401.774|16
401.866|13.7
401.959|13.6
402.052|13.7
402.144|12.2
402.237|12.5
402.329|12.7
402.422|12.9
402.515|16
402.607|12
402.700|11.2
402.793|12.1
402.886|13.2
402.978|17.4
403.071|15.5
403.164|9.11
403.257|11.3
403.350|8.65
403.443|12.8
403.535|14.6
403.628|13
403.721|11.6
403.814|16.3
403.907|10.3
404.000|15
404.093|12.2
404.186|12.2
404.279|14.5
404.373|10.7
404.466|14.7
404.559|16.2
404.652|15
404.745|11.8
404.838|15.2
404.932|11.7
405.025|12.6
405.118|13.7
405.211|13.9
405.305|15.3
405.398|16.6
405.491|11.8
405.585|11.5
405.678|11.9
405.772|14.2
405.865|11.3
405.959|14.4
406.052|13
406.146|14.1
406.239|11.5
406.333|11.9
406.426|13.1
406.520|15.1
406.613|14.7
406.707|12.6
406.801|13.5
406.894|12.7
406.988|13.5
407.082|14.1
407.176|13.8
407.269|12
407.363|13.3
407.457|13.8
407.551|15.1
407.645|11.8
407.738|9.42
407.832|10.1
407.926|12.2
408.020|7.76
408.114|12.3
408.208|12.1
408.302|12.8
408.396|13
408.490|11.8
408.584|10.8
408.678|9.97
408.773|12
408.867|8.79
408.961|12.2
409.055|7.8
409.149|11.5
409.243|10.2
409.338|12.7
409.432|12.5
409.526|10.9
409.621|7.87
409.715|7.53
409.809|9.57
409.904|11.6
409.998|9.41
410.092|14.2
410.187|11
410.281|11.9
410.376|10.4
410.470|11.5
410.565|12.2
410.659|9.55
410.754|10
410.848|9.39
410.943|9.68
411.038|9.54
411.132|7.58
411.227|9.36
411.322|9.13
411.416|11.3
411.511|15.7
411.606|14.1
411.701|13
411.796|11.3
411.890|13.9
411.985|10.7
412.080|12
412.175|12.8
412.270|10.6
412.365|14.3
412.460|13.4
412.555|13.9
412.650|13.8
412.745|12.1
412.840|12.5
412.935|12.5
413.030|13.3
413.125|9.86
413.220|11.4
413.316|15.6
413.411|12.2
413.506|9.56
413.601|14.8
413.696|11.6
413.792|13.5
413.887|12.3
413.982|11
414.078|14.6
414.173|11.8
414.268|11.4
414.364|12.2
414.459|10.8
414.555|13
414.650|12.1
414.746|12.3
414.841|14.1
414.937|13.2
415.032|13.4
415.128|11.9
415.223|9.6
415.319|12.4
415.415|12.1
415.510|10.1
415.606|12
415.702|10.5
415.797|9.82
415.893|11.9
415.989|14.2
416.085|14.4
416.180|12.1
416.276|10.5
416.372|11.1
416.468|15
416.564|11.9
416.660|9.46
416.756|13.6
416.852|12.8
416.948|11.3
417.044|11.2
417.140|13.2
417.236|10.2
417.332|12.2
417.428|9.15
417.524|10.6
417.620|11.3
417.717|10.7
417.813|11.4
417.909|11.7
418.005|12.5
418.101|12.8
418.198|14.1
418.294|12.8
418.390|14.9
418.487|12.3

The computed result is 0.52 nm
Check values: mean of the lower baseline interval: 13.2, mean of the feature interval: 11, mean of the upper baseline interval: 12.2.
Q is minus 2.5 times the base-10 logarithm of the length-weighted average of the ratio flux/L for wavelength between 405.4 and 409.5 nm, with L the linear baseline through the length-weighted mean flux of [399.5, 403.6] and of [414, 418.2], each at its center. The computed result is 0.03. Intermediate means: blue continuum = 12.9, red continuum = 11.9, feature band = 12.2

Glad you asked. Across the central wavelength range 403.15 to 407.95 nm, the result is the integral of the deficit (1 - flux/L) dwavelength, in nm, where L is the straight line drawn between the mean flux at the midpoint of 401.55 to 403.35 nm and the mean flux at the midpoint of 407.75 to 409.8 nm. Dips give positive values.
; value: -0.48 nm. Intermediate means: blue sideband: 12.9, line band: 13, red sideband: 10.8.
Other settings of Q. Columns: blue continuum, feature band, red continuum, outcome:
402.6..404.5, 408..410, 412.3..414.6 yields 0.176 mag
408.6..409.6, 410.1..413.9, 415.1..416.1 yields -0.065 mag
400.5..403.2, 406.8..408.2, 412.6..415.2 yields 0.041 mag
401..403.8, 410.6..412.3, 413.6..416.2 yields 0.118 mag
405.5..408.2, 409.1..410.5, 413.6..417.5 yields 0.149 mag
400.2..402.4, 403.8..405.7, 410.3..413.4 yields -0.072 mag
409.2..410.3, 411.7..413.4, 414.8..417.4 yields -0.118 mag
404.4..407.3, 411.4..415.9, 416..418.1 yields -0.004 mag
